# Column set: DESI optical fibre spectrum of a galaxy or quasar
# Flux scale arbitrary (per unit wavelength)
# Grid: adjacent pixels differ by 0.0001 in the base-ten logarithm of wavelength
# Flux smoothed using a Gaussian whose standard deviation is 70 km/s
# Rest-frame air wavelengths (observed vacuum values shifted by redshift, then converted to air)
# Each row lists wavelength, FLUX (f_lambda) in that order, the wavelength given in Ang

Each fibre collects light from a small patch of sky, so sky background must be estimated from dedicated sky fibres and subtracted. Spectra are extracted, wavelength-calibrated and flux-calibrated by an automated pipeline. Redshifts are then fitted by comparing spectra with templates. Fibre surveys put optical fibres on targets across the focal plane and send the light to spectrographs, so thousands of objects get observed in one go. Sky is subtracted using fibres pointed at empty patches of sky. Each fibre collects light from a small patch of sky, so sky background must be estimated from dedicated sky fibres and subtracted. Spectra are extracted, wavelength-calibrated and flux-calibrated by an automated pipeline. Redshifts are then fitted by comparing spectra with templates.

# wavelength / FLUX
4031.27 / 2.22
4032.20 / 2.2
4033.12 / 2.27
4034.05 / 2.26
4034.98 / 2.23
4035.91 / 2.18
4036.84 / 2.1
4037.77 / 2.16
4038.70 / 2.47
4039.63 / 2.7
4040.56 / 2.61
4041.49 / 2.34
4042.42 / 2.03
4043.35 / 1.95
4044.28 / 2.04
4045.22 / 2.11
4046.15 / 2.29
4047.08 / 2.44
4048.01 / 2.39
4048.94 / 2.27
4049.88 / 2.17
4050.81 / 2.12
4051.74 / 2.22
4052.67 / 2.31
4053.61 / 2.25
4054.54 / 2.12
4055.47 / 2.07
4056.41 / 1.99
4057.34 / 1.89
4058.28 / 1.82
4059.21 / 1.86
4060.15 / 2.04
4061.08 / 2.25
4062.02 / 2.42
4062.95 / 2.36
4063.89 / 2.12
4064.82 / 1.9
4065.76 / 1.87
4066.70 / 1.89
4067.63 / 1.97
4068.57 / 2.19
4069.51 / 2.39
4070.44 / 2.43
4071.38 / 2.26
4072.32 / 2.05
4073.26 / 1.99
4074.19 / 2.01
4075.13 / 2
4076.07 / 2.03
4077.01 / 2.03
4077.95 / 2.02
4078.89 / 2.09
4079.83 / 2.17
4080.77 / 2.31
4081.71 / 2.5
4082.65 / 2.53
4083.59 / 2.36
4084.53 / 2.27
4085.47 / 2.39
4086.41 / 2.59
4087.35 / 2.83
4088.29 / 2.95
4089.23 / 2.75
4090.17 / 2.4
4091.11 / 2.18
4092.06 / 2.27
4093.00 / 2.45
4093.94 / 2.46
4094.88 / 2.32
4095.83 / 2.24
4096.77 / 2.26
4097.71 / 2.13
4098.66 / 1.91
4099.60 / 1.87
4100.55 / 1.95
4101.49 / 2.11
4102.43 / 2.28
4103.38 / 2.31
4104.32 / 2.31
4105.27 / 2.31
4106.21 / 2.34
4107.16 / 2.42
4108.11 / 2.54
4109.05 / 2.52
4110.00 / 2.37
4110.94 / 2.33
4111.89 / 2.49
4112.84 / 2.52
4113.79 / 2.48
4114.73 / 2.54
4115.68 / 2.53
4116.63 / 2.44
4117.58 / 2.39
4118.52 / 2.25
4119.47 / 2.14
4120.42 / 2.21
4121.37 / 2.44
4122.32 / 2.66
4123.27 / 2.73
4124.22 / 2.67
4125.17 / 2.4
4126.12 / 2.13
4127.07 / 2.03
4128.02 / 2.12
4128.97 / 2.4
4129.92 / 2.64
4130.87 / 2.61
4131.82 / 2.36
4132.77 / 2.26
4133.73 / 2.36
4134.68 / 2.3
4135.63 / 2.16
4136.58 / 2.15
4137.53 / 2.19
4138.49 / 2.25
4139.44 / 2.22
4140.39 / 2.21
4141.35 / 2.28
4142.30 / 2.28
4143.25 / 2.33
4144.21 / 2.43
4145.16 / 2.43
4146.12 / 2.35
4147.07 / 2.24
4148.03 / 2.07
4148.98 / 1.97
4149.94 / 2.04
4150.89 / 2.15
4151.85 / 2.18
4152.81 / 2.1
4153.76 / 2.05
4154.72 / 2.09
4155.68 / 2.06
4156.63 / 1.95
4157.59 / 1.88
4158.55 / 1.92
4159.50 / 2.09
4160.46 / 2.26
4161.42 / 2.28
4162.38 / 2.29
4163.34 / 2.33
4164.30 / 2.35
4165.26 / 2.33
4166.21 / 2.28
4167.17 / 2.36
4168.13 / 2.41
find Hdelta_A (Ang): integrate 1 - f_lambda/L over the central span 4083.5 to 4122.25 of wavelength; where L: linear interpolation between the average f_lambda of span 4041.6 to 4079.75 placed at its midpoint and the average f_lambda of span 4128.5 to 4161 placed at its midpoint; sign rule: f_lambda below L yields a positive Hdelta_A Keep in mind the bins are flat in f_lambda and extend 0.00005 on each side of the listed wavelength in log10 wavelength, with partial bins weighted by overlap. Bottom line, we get -3.6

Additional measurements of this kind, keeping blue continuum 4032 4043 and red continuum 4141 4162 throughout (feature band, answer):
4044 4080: 2.3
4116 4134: -1.6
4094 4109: -0.1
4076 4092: -1.0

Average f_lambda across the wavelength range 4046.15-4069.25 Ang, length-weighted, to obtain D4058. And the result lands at 2.13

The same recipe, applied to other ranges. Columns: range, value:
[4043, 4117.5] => 2.25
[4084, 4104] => 2.33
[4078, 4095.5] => 2.42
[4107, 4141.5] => 2.37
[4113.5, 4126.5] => 2.43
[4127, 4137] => 2.32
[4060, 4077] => 2.12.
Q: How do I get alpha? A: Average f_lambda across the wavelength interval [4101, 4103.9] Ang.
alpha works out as 2.24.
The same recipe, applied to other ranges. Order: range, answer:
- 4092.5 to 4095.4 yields 2.41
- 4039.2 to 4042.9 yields 2.42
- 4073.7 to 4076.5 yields 2.02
